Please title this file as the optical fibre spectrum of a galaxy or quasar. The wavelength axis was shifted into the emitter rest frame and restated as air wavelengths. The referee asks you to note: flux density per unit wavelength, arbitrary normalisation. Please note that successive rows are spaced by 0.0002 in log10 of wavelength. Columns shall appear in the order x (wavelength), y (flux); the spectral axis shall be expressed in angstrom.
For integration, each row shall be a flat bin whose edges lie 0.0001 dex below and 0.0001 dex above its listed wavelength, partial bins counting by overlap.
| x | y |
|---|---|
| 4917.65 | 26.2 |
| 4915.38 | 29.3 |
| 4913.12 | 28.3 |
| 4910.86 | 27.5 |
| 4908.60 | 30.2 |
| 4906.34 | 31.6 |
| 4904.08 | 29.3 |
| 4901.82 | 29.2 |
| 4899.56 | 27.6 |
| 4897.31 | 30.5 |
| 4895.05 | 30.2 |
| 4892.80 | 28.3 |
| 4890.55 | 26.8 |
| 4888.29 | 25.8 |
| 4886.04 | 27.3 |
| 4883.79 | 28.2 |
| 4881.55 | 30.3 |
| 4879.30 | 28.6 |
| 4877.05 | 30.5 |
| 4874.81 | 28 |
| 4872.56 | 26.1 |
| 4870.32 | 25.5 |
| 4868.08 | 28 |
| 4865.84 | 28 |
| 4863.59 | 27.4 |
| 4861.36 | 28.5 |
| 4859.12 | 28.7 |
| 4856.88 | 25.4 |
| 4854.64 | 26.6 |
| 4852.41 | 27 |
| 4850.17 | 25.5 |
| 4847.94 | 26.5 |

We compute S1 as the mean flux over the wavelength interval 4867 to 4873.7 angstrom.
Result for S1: 26.5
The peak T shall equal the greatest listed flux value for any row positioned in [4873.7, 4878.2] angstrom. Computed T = 30.5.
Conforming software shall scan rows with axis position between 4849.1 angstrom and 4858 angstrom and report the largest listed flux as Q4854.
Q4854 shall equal 27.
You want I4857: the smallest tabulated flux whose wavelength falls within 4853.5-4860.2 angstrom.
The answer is 25.4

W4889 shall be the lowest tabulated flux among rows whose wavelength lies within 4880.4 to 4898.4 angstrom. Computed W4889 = 25.8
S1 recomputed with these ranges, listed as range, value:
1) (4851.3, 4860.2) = 26.9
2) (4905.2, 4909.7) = 30.9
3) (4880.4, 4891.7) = 27.7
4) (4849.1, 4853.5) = 26.2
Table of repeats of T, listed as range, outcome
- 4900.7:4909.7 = 31.6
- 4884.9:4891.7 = 27.3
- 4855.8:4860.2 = 28.7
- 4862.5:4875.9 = 28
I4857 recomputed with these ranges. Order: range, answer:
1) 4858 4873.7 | 25.5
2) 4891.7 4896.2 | 28.3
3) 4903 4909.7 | 29.3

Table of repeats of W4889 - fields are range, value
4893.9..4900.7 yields 27.6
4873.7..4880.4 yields 28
